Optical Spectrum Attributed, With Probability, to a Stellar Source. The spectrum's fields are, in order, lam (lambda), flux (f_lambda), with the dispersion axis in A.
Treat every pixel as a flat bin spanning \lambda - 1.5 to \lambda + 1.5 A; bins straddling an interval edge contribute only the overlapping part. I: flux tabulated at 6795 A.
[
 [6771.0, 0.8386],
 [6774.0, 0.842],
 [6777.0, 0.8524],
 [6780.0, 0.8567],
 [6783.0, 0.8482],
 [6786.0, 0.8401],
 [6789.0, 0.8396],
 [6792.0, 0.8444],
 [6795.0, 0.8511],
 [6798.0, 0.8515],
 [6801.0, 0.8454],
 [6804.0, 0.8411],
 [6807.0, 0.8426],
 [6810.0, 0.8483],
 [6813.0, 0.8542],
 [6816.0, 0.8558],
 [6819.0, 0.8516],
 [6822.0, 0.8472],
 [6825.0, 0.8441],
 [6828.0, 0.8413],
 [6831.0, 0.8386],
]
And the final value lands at 0.8511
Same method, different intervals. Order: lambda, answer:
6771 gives 0.8386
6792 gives 0.8444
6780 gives 0.8567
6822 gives 0.8472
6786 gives 0.8401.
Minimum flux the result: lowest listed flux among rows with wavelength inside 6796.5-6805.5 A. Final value 0.8411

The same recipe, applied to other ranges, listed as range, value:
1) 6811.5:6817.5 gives 0.8542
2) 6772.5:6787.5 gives 0.8401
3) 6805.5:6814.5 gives 0.8426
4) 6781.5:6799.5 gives 0.8396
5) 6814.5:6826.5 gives 0.8441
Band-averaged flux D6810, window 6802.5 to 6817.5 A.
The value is 0.848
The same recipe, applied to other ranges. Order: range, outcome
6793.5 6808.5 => 0.846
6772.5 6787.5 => 0.848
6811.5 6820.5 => 0.854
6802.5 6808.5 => 0.842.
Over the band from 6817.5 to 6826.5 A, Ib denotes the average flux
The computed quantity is 0.848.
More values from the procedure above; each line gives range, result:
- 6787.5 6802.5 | 0.846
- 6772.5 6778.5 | 0.847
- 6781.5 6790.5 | 0.843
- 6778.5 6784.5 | 0.852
